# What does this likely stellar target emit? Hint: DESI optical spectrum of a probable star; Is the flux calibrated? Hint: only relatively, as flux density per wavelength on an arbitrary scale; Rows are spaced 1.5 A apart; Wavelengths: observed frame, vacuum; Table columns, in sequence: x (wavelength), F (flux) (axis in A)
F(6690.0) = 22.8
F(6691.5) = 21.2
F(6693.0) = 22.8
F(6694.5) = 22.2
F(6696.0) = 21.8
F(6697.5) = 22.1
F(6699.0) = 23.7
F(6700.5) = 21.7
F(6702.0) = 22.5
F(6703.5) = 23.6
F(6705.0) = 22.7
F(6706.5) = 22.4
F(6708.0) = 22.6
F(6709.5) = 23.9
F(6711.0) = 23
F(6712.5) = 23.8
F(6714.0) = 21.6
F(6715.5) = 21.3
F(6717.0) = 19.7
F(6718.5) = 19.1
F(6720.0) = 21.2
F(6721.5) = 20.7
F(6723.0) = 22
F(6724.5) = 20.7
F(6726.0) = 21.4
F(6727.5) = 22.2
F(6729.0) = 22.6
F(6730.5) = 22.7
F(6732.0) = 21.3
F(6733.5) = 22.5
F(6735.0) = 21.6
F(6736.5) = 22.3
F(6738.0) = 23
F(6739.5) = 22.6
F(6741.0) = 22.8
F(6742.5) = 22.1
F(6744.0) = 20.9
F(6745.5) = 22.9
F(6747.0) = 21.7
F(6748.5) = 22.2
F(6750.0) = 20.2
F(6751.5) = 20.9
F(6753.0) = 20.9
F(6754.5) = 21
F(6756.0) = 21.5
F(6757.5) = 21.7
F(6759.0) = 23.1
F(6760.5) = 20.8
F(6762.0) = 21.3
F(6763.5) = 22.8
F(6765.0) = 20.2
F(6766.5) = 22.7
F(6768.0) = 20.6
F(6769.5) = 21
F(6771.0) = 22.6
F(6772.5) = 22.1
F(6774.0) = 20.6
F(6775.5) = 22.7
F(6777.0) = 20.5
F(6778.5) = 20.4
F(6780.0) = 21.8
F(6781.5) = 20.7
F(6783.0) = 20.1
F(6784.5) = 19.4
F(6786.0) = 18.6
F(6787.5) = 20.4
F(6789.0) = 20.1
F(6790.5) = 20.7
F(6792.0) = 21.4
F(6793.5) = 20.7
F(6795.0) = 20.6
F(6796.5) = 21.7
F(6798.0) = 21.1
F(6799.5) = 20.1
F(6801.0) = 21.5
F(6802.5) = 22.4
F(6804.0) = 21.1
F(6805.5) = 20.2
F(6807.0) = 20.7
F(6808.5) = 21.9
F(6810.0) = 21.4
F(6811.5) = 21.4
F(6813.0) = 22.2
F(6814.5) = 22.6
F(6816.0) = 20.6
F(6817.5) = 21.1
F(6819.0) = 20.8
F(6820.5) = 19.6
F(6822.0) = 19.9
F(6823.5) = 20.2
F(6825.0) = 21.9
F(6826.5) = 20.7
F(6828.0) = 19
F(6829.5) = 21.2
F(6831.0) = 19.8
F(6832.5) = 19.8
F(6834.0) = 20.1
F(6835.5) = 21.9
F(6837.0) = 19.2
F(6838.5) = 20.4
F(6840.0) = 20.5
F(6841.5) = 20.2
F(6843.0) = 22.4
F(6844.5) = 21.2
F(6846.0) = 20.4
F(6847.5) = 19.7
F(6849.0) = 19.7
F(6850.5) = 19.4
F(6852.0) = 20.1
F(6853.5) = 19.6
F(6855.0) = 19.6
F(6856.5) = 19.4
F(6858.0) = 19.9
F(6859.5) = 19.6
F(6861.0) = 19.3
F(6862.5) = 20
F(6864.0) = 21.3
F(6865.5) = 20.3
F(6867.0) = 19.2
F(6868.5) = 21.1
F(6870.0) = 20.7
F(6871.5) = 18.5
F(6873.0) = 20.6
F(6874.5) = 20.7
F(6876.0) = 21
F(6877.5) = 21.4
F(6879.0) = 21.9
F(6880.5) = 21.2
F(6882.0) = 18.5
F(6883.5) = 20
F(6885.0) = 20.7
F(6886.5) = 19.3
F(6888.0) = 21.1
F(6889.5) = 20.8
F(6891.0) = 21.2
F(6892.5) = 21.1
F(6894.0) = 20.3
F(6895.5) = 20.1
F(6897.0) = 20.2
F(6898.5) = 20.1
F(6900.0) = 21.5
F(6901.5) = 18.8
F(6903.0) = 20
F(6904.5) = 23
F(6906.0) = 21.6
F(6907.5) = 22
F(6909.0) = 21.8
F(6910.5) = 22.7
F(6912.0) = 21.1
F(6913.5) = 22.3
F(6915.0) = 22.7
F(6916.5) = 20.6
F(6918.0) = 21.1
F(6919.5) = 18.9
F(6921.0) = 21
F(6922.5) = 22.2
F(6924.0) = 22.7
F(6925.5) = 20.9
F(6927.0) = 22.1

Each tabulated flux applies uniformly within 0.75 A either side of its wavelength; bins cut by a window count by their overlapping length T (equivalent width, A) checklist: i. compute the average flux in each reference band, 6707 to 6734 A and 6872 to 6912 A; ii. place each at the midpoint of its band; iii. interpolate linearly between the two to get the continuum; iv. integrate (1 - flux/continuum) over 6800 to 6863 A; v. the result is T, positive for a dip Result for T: 1.9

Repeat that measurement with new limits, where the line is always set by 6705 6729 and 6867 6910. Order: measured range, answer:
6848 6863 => 0.9 A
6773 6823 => 0.9 A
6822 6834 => 0.4 A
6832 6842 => 0.3 A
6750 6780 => 0.1 A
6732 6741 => -0.3 A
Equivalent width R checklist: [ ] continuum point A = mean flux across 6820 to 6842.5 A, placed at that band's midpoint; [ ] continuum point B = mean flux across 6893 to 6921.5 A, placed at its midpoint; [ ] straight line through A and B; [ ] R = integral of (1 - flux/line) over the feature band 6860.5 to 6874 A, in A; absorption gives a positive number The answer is 0.3 A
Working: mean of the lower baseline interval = 20.3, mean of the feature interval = 20.1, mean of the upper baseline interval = 21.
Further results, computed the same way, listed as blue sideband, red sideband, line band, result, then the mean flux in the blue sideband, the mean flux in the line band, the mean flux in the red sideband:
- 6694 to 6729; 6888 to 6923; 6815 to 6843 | 1.29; 22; 20.5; 21.1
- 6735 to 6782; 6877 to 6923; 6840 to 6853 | 0.50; 21.6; 20.4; 20.9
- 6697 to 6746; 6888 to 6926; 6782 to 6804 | 1.10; 22.1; 20.6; 21.1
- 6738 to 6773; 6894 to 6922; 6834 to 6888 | 2.55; 21.7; 20.3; 21.1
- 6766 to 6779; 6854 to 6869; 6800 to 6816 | -0.47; 21.5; 21.5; 19.9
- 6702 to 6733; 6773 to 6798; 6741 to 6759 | -0.20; 21.9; 21.6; 20.7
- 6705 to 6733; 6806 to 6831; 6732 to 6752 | -0.33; 21.8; 22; 20.9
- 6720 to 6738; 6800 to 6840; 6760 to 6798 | 0.53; 21.8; 21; 20.8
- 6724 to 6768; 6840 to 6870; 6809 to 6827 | -0.29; 21.8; 21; 20.1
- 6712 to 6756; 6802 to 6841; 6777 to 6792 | 0.59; 21.6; 20.3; 20.8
